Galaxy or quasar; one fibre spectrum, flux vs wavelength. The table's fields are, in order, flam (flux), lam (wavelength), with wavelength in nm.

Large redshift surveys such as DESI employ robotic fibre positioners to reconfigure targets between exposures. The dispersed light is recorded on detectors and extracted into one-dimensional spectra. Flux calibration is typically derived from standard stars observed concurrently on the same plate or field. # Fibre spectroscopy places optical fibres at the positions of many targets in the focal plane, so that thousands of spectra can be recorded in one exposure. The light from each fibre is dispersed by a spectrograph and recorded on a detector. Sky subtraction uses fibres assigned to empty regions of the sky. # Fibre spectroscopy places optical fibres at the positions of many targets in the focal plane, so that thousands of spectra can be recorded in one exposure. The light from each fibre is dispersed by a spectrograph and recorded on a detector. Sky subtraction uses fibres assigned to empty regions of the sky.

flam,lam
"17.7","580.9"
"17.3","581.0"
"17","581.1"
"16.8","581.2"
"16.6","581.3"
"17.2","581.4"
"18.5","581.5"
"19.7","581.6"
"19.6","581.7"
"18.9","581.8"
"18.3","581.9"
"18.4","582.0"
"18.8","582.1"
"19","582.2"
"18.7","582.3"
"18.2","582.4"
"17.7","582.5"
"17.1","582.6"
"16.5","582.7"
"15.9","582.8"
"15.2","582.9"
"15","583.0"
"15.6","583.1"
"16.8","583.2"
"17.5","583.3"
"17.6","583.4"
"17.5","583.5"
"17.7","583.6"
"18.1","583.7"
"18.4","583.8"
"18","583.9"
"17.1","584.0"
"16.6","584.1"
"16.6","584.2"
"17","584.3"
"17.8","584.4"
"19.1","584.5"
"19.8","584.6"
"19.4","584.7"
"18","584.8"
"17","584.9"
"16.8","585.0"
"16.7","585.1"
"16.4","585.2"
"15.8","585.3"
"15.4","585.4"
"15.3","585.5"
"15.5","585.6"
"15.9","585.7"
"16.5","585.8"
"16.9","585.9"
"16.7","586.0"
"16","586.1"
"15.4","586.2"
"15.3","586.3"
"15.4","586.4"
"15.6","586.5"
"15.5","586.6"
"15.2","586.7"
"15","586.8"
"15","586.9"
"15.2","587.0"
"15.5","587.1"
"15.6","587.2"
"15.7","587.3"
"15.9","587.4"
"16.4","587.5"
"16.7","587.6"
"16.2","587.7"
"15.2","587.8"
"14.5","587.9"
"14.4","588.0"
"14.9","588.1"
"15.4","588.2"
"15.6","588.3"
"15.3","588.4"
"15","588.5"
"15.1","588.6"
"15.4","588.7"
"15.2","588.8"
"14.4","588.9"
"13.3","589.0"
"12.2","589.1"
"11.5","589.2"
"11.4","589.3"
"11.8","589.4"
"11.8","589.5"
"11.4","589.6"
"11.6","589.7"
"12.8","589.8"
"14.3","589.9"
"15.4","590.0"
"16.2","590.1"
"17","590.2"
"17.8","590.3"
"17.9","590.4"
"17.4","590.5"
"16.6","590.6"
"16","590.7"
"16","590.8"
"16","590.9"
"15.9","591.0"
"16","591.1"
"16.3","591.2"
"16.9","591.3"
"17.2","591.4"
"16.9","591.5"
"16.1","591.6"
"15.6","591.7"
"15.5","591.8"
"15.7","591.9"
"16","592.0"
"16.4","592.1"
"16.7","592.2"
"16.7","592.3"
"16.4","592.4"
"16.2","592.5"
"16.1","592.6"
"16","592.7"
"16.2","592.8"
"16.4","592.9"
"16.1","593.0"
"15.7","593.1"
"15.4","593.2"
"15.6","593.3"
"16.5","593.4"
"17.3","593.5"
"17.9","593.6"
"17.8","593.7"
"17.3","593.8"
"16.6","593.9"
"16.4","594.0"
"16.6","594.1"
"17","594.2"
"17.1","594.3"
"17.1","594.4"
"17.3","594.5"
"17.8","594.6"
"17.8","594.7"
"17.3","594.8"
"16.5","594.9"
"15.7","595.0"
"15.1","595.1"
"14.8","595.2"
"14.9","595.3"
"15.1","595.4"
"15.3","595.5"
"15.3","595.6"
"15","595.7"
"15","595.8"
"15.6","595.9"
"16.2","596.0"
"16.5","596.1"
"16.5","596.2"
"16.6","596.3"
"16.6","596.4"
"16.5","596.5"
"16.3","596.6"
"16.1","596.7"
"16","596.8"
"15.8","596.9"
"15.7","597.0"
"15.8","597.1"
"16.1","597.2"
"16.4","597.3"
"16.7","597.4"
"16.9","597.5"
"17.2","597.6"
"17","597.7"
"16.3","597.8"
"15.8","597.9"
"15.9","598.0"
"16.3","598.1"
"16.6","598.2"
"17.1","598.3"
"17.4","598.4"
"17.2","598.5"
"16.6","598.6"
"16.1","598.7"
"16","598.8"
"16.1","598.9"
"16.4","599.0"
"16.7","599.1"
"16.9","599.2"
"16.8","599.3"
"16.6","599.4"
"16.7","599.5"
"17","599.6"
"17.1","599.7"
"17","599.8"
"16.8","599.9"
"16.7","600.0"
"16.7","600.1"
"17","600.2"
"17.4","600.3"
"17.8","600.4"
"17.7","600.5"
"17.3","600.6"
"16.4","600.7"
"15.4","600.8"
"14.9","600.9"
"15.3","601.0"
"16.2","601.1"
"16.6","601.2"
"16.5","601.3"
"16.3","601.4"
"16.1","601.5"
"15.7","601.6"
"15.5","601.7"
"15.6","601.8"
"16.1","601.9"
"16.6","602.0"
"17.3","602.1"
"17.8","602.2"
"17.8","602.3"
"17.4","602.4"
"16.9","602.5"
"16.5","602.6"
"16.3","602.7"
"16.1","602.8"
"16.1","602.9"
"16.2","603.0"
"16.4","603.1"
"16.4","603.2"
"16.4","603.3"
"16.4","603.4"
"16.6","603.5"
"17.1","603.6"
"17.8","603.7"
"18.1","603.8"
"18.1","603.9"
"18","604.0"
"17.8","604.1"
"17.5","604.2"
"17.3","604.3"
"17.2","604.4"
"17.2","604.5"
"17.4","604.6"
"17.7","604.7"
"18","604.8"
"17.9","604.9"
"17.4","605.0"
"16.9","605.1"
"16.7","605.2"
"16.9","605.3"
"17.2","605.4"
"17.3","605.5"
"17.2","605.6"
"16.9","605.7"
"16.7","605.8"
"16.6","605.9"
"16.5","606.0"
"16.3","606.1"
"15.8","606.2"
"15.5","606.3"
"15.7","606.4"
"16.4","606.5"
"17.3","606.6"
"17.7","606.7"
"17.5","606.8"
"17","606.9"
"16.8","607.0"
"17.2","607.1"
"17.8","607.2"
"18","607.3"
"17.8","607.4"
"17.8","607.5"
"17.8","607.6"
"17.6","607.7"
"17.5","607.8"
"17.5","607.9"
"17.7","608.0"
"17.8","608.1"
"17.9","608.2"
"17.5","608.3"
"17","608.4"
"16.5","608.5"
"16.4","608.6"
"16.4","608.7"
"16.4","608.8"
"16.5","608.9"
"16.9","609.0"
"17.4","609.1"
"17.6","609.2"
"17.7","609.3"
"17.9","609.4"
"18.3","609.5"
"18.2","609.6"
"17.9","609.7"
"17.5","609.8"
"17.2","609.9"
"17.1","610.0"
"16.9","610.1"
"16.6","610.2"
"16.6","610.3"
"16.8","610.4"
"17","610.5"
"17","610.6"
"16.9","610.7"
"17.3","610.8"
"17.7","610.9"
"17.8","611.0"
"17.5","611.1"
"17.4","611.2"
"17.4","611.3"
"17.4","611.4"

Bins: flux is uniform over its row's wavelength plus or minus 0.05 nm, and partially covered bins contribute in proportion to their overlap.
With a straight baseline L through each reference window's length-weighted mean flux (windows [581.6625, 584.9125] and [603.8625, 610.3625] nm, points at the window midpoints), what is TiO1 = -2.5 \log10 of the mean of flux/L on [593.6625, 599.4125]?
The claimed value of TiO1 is 0.07 mag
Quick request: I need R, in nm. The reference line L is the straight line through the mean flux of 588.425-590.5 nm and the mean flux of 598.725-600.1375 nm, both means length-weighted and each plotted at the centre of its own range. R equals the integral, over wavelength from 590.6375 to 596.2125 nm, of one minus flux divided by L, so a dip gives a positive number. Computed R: -0.41 nm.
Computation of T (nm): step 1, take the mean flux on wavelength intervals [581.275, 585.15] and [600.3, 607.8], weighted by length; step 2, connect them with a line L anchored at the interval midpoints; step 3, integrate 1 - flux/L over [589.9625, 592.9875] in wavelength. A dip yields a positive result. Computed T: 0.17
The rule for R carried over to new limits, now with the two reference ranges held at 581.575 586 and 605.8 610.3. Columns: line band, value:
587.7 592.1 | 0.56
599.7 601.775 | 0.09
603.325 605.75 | -0.02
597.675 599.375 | 0.07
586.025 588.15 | 0.23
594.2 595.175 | 0.03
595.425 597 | 0.12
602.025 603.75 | 0.04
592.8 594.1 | 0.05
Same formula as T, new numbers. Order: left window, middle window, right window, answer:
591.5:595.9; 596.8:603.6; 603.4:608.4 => 0.11 nm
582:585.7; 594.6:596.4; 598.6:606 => 0.11 nm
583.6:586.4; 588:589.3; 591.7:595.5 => 0.18 nm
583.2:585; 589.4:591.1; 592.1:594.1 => 0.17 nm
